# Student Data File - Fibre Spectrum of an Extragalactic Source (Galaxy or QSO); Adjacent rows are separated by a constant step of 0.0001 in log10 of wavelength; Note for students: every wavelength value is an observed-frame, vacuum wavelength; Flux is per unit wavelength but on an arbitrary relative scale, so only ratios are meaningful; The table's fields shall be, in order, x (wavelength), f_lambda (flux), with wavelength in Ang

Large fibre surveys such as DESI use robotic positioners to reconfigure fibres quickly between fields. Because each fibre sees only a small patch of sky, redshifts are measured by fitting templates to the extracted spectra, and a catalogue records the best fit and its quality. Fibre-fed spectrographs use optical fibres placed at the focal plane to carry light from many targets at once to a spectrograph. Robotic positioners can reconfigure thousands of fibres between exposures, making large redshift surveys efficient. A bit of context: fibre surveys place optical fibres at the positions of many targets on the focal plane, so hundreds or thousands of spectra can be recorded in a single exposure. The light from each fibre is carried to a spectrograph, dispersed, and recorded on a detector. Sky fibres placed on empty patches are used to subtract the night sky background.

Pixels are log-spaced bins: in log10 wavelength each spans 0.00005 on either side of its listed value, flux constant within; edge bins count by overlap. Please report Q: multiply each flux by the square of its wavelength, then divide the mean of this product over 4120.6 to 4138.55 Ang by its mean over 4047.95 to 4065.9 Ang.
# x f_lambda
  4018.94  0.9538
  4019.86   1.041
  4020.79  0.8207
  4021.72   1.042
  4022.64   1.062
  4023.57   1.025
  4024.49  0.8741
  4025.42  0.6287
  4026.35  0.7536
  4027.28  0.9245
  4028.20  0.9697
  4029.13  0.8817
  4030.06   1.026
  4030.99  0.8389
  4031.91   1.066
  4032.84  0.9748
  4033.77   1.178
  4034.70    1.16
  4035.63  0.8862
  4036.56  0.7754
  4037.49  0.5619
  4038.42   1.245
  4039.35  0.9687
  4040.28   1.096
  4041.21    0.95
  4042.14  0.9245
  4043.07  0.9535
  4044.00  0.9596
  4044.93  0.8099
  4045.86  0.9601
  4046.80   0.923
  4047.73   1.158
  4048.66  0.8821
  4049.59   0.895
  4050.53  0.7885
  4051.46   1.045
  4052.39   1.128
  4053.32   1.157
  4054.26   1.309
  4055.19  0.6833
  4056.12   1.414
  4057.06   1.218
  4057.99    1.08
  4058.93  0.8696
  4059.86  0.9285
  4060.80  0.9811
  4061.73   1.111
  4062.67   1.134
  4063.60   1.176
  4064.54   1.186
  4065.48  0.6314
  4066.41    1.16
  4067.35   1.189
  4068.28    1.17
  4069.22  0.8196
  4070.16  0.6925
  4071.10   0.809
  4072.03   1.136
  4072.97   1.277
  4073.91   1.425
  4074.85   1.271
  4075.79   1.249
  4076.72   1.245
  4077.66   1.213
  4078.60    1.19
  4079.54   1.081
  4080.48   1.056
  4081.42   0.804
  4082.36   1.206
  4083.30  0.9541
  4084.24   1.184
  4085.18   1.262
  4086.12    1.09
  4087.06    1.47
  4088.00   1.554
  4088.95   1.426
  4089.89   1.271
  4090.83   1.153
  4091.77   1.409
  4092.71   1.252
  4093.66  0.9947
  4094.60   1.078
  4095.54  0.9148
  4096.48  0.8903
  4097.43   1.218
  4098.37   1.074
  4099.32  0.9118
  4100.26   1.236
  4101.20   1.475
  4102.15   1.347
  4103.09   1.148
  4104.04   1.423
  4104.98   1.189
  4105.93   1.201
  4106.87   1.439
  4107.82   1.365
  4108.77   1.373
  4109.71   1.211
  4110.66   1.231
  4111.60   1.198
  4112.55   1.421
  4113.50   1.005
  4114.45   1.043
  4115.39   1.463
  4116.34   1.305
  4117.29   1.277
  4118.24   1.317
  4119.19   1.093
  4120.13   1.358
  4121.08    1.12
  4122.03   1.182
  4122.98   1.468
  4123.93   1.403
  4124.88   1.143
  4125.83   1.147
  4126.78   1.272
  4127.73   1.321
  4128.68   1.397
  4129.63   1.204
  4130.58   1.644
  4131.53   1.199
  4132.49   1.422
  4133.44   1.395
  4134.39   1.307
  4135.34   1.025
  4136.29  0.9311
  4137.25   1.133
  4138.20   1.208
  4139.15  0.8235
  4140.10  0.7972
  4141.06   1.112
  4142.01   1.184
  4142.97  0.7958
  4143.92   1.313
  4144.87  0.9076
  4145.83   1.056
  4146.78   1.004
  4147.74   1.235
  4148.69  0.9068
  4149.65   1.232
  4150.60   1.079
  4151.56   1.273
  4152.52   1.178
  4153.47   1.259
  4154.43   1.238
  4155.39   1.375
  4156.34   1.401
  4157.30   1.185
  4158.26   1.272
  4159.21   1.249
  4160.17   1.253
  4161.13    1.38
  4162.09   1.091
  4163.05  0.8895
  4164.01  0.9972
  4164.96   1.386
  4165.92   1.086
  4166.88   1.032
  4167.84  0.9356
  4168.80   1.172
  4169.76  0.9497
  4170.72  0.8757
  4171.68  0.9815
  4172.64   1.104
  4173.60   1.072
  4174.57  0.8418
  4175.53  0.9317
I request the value 1.26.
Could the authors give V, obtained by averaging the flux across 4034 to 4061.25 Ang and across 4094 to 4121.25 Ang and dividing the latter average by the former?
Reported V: 1.23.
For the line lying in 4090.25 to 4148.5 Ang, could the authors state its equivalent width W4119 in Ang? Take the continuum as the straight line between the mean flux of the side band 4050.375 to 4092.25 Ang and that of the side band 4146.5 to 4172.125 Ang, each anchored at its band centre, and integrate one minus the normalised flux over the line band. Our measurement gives -3.1 Ang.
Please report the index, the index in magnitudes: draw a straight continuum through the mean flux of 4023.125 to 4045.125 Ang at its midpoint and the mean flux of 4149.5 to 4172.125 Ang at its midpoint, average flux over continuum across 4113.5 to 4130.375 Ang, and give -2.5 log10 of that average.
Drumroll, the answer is -0.162 mag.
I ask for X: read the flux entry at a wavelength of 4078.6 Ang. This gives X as 1.19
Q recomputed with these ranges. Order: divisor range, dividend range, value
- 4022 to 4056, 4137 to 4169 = 1.24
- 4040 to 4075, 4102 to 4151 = 1.21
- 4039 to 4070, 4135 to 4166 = 1.16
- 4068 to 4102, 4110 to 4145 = 1.07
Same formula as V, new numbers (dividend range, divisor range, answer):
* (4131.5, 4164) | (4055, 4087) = 1.05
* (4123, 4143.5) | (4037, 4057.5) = 1.19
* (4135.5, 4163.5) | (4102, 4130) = 0.89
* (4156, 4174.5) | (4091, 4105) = 0.95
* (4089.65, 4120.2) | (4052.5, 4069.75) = 1.14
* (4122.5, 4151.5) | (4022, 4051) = 1.25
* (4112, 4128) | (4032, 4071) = 1.25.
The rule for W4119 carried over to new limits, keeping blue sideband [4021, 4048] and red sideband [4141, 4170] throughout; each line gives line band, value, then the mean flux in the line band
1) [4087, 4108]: -3.6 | 1.23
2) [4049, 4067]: -1.1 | 1.05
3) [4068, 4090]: -3.0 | 1.16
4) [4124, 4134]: -2.0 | 1.32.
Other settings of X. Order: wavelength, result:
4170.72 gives 0.8757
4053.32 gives 1.157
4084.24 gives 1.184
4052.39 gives 1.128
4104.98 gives 1.189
